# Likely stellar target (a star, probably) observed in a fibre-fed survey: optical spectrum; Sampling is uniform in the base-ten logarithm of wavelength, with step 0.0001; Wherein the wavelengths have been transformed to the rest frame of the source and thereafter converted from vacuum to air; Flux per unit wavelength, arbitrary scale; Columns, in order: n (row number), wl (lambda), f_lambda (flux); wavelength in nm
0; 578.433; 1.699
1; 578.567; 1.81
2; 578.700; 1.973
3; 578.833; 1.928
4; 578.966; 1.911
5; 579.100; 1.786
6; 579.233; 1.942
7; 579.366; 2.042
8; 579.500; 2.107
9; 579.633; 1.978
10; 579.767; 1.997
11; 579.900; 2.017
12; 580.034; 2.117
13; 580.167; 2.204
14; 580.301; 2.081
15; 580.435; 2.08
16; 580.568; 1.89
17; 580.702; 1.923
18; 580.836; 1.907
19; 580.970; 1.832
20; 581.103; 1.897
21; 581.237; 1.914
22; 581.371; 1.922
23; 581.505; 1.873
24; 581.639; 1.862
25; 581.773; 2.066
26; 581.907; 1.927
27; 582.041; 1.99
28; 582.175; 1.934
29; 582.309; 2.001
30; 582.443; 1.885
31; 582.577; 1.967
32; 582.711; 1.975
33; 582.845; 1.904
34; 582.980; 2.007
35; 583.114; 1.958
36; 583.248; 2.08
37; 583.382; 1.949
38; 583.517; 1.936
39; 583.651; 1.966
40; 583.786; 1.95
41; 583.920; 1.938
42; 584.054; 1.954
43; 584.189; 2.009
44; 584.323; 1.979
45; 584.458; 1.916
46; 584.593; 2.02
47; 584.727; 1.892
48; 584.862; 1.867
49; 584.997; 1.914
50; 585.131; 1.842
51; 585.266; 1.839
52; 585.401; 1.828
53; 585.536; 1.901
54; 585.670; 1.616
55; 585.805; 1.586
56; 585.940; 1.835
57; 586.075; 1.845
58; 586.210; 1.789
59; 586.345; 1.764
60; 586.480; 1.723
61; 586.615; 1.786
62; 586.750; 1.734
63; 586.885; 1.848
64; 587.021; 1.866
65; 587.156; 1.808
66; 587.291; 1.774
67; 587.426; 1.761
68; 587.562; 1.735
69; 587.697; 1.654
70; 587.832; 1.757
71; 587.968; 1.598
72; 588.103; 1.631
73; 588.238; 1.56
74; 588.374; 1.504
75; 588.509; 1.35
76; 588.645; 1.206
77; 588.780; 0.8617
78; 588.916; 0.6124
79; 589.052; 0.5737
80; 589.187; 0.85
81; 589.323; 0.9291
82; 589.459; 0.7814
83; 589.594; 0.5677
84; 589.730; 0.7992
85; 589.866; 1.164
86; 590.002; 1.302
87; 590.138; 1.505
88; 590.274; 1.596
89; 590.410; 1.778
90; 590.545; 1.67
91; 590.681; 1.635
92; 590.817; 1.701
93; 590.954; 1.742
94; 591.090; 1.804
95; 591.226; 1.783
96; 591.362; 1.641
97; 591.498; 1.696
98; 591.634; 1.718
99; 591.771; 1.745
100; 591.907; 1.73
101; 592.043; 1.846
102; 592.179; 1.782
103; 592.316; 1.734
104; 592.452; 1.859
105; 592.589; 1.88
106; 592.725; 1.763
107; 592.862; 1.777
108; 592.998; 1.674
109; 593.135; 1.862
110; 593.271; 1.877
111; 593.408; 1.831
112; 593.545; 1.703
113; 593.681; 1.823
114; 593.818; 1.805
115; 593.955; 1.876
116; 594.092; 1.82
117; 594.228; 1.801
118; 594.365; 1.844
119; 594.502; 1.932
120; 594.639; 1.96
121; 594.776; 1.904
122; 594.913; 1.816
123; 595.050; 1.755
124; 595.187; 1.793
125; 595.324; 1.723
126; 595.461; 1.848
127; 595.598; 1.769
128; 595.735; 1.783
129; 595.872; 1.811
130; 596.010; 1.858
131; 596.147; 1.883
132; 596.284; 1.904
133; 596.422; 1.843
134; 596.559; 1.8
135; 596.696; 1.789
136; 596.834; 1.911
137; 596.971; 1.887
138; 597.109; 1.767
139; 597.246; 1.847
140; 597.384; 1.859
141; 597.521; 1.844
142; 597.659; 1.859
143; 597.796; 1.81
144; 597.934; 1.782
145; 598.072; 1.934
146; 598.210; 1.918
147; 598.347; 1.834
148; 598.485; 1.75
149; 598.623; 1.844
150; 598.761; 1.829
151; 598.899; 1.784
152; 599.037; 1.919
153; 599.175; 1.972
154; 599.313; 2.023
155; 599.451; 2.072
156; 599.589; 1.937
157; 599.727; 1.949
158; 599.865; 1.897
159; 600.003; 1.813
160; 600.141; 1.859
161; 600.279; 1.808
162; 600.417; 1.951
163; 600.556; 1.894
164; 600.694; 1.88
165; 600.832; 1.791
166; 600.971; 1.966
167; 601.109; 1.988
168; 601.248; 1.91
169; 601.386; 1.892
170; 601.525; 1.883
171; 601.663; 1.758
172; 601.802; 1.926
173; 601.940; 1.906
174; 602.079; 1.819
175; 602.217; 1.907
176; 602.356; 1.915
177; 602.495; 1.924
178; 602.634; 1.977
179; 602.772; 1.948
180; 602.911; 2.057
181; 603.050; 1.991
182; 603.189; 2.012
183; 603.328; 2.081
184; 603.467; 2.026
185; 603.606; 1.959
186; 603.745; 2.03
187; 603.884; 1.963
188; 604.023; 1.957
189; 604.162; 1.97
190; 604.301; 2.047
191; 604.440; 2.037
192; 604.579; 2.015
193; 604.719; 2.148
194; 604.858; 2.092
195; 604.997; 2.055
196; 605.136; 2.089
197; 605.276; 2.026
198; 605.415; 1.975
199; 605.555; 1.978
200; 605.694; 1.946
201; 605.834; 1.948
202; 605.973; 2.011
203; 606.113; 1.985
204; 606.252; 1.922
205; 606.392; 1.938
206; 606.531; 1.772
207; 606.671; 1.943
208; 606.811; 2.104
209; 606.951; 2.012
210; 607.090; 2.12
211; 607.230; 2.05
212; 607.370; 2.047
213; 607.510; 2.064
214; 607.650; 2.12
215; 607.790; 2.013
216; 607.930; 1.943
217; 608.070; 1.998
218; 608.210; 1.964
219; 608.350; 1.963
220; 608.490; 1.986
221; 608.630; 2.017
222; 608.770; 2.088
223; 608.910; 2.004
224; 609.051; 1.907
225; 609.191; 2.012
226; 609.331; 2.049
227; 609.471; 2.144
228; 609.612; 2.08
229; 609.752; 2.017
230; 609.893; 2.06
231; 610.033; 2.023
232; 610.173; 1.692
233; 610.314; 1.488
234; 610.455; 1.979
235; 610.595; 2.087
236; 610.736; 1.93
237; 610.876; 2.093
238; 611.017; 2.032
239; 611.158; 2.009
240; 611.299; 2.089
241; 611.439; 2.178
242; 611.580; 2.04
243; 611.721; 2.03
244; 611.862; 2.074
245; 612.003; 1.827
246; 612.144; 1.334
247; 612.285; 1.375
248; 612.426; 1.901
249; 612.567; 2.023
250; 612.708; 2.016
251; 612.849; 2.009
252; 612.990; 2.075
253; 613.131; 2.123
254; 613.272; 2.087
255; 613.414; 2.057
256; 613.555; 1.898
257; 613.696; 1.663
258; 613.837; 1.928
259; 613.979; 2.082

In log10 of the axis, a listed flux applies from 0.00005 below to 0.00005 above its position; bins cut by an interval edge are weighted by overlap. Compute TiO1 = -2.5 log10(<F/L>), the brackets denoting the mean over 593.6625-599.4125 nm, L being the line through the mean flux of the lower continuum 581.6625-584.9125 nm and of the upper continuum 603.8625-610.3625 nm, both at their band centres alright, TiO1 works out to 0.08 mag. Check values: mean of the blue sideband 1.96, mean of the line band 1.85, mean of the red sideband 2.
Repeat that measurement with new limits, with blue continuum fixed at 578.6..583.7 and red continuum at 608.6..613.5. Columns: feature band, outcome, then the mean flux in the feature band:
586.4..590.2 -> 0.40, 1.37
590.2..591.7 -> 0.15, 1.71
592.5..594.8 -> 0.08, 1.83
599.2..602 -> 0.03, 1.91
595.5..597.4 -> 0.08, 1.84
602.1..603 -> 0.01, 1.95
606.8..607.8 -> -0.05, 2.07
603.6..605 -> -0.03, 2.03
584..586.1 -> 0.06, 1.86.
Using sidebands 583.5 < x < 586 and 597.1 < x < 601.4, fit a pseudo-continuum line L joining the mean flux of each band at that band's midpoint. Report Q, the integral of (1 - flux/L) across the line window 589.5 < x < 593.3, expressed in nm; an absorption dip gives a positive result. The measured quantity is 0.53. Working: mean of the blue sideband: 1.88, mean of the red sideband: 1.88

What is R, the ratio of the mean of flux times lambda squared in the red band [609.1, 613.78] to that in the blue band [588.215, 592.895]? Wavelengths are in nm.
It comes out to 1.46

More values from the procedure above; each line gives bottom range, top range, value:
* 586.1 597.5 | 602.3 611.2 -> 1.27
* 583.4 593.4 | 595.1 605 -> 1.21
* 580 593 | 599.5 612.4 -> 1.22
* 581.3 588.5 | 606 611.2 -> 1.17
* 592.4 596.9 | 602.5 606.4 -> 1.14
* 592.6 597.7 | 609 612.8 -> 1.12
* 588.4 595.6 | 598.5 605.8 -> 1.27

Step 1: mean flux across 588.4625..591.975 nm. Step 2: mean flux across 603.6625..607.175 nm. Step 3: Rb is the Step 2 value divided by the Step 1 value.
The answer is 1.5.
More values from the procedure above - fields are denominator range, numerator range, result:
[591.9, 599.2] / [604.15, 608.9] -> 1.10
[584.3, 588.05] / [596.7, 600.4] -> 1.04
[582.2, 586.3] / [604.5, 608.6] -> 1.05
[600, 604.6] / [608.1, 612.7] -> 1.01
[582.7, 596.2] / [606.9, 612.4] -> 1.16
